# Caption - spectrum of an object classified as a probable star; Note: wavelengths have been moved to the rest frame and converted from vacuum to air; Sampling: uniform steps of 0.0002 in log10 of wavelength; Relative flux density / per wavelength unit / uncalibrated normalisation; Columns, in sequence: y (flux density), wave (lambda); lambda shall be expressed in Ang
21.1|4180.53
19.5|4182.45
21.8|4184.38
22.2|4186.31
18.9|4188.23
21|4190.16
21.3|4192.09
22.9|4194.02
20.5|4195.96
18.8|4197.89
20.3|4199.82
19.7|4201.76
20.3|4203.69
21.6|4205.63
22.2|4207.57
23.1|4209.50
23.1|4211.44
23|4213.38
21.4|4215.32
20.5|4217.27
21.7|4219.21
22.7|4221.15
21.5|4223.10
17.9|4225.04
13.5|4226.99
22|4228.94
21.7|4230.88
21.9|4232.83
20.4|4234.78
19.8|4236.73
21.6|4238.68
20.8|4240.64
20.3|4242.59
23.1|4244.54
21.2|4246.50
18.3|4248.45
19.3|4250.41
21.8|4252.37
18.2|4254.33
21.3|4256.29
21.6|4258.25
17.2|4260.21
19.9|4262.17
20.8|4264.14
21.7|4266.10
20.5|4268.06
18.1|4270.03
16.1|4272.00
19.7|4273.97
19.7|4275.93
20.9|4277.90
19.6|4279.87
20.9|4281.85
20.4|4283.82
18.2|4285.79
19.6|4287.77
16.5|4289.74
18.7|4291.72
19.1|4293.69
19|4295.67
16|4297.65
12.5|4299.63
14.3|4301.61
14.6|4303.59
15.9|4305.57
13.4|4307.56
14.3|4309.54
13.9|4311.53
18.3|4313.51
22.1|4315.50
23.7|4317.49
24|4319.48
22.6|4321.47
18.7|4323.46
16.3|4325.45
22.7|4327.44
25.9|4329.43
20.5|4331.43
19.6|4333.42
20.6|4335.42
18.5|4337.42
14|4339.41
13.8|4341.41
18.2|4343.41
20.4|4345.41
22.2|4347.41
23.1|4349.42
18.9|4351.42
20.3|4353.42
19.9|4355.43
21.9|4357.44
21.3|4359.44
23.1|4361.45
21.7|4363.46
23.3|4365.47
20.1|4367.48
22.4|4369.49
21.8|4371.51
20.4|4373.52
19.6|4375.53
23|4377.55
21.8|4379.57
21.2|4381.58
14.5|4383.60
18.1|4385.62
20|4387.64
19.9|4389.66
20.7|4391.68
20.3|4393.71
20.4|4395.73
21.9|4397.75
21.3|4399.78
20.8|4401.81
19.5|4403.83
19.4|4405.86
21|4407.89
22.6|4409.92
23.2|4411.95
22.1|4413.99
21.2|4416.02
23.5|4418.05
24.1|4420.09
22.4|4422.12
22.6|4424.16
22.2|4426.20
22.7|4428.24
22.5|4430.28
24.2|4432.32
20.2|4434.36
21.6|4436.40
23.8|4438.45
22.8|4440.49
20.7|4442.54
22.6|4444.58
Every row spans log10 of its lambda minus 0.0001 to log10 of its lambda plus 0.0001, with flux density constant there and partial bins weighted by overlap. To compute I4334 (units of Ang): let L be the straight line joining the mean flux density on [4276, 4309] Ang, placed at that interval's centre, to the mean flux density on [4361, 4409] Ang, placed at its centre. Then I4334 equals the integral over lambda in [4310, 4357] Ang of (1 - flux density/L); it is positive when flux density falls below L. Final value -2.5 Ang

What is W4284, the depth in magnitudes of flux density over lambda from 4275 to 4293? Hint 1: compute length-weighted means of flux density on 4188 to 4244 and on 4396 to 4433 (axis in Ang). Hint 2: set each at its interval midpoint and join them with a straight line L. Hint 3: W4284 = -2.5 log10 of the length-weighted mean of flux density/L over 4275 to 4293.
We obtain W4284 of 0.10 mag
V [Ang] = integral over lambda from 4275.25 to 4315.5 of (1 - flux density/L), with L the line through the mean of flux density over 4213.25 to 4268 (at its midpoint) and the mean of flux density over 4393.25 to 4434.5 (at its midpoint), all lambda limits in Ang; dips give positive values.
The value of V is 6.8 Ang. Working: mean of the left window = 20.5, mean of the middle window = 17.4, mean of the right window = 21.9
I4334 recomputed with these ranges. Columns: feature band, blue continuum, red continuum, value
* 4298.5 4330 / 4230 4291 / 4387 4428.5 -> 3.6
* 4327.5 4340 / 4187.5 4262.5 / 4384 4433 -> 0.5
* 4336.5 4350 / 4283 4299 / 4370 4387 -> 0.6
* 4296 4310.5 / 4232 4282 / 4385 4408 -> 4.0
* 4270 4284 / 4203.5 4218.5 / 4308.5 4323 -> 0.8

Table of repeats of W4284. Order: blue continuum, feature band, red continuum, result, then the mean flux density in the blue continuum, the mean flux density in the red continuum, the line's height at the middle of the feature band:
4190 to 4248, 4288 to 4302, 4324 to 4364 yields 0.210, 21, 20.1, 20.4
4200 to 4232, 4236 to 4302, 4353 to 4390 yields 0.084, 21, 20.8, 20.9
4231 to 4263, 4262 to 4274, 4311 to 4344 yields 0.042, 20.5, 19.7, 20.3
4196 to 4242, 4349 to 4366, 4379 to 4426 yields -0.023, 20.8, 21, 21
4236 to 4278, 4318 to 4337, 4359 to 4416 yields -0.035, 20.1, 20.9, 20.5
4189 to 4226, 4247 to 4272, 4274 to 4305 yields -0.032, 21.2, 18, 19.2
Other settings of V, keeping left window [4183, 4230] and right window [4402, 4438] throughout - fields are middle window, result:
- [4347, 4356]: 0.4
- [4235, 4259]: 0.6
